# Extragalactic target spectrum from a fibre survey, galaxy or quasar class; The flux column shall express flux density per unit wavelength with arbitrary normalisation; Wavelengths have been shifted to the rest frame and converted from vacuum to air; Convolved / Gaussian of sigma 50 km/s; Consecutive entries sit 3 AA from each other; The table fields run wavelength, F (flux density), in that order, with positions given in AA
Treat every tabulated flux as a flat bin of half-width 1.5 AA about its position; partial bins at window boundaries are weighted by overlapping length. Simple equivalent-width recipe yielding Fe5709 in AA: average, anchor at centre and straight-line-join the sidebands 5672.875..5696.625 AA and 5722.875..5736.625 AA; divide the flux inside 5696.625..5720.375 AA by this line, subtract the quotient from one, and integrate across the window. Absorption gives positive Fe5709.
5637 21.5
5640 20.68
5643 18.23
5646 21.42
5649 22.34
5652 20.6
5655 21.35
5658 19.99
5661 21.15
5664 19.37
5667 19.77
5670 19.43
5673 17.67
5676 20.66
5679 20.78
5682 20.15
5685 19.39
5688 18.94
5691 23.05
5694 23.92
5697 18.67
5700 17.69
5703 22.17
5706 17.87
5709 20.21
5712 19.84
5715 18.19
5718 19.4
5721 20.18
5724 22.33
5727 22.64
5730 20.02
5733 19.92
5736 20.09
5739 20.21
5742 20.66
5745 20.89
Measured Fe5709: 1.74 AA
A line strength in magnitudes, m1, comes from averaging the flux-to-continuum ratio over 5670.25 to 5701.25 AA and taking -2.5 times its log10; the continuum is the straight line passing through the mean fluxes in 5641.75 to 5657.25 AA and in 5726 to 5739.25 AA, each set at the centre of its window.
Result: 0.032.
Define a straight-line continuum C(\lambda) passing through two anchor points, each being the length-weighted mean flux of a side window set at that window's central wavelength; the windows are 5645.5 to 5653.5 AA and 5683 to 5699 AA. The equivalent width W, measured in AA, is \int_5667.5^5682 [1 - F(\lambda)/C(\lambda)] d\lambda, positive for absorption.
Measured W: 0.9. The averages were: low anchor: 21.5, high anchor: 20.7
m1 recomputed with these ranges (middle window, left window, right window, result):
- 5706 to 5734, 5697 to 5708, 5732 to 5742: -0.03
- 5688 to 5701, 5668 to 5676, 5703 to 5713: -0.07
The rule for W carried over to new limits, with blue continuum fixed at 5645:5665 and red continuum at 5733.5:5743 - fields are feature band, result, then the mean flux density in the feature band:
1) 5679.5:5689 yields 0.5 AA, 19.7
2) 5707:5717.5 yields 0.6 AA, 19.3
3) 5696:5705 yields 0.5 AA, 19.5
